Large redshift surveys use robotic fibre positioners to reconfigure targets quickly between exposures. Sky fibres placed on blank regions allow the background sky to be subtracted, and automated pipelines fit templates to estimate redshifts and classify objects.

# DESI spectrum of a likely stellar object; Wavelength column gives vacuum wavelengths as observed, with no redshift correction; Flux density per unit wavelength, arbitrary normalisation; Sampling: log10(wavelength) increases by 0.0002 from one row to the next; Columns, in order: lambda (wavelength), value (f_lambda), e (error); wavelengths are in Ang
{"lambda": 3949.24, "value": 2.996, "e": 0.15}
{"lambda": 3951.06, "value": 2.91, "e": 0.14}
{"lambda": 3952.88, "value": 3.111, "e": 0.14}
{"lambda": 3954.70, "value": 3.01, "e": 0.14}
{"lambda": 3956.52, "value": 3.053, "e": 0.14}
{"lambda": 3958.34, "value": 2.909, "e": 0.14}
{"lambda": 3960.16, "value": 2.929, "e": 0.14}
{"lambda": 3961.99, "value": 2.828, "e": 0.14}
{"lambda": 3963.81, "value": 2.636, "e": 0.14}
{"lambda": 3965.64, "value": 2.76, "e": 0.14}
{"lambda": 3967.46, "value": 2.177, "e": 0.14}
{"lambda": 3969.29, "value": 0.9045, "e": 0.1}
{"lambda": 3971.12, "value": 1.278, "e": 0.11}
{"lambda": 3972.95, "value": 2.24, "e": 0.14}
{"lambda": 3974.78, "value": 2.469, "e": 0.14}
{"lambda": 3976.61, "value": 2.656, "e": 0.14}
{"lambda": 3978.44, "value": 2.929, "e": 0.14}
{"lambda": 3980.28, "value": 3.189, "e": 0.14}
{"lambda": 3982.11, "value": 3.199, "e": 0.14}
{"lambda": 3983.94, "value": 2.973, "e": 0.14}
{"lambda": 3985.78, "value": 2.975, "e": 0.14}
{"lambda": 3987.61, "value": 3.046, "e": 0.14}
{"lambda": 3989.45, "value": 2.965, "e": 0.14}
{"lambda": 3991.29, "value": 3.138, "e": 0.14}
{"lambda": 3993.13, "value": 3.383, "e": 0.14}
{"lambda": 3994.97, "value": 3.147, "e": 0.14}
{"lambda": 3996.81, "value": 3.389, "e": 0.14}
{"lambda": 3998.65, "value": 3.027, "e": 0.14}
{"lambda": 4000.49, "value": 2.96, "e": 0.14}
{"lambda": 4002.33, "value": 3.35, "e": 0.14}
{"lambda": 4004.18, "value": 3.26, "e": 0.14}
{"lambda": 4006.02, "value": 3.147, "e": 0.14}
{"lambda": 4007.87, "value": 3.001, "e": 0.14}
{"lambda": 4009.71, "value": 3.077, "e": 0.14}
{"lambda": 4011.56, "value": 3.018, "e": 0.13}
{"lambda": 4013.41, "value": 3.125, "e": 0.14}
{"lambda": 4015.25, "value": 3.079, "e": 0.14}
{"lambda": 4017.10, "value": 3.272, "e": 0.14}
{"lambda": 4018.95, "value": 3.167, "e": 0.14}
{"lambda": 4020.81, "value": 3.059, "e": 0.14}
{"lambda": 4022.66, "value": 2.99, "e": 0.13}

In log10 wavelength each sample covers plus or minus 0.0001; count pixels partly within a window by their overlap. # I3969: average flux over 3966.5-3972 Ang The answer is 1.47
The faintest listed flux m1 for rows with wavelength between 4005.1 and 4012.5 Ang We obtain 3.001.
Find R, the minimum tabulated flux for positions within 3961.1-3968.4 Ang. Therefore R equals 2.177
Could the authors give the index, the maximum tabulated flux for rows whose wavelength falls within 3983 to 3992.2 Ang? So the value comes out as 3.138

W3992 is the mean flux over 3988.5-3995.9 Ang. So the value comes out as 3.15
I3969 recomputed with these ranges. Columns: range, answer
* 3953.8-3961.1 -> 2.98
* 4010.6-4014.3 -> 3.07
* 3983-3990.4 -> 2.99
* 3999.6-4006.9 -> 3.18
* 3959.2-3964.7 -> 2.8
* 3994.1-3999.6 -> 3.19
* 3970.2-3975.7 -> 2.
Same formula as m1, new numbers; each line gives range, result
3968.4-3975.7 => 0.9045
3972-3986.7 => 2.24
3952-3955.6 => 3.01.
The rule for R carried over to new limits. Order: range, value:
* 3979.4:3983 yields 3.189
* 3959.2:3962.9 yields 2.828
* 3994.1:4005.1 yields 2.96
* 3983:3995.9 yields 2.965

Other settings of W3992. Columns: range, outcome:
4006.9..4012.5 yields 3.03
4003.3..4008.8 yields 3.14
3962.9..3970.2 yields 2.12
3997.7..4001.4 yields 3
